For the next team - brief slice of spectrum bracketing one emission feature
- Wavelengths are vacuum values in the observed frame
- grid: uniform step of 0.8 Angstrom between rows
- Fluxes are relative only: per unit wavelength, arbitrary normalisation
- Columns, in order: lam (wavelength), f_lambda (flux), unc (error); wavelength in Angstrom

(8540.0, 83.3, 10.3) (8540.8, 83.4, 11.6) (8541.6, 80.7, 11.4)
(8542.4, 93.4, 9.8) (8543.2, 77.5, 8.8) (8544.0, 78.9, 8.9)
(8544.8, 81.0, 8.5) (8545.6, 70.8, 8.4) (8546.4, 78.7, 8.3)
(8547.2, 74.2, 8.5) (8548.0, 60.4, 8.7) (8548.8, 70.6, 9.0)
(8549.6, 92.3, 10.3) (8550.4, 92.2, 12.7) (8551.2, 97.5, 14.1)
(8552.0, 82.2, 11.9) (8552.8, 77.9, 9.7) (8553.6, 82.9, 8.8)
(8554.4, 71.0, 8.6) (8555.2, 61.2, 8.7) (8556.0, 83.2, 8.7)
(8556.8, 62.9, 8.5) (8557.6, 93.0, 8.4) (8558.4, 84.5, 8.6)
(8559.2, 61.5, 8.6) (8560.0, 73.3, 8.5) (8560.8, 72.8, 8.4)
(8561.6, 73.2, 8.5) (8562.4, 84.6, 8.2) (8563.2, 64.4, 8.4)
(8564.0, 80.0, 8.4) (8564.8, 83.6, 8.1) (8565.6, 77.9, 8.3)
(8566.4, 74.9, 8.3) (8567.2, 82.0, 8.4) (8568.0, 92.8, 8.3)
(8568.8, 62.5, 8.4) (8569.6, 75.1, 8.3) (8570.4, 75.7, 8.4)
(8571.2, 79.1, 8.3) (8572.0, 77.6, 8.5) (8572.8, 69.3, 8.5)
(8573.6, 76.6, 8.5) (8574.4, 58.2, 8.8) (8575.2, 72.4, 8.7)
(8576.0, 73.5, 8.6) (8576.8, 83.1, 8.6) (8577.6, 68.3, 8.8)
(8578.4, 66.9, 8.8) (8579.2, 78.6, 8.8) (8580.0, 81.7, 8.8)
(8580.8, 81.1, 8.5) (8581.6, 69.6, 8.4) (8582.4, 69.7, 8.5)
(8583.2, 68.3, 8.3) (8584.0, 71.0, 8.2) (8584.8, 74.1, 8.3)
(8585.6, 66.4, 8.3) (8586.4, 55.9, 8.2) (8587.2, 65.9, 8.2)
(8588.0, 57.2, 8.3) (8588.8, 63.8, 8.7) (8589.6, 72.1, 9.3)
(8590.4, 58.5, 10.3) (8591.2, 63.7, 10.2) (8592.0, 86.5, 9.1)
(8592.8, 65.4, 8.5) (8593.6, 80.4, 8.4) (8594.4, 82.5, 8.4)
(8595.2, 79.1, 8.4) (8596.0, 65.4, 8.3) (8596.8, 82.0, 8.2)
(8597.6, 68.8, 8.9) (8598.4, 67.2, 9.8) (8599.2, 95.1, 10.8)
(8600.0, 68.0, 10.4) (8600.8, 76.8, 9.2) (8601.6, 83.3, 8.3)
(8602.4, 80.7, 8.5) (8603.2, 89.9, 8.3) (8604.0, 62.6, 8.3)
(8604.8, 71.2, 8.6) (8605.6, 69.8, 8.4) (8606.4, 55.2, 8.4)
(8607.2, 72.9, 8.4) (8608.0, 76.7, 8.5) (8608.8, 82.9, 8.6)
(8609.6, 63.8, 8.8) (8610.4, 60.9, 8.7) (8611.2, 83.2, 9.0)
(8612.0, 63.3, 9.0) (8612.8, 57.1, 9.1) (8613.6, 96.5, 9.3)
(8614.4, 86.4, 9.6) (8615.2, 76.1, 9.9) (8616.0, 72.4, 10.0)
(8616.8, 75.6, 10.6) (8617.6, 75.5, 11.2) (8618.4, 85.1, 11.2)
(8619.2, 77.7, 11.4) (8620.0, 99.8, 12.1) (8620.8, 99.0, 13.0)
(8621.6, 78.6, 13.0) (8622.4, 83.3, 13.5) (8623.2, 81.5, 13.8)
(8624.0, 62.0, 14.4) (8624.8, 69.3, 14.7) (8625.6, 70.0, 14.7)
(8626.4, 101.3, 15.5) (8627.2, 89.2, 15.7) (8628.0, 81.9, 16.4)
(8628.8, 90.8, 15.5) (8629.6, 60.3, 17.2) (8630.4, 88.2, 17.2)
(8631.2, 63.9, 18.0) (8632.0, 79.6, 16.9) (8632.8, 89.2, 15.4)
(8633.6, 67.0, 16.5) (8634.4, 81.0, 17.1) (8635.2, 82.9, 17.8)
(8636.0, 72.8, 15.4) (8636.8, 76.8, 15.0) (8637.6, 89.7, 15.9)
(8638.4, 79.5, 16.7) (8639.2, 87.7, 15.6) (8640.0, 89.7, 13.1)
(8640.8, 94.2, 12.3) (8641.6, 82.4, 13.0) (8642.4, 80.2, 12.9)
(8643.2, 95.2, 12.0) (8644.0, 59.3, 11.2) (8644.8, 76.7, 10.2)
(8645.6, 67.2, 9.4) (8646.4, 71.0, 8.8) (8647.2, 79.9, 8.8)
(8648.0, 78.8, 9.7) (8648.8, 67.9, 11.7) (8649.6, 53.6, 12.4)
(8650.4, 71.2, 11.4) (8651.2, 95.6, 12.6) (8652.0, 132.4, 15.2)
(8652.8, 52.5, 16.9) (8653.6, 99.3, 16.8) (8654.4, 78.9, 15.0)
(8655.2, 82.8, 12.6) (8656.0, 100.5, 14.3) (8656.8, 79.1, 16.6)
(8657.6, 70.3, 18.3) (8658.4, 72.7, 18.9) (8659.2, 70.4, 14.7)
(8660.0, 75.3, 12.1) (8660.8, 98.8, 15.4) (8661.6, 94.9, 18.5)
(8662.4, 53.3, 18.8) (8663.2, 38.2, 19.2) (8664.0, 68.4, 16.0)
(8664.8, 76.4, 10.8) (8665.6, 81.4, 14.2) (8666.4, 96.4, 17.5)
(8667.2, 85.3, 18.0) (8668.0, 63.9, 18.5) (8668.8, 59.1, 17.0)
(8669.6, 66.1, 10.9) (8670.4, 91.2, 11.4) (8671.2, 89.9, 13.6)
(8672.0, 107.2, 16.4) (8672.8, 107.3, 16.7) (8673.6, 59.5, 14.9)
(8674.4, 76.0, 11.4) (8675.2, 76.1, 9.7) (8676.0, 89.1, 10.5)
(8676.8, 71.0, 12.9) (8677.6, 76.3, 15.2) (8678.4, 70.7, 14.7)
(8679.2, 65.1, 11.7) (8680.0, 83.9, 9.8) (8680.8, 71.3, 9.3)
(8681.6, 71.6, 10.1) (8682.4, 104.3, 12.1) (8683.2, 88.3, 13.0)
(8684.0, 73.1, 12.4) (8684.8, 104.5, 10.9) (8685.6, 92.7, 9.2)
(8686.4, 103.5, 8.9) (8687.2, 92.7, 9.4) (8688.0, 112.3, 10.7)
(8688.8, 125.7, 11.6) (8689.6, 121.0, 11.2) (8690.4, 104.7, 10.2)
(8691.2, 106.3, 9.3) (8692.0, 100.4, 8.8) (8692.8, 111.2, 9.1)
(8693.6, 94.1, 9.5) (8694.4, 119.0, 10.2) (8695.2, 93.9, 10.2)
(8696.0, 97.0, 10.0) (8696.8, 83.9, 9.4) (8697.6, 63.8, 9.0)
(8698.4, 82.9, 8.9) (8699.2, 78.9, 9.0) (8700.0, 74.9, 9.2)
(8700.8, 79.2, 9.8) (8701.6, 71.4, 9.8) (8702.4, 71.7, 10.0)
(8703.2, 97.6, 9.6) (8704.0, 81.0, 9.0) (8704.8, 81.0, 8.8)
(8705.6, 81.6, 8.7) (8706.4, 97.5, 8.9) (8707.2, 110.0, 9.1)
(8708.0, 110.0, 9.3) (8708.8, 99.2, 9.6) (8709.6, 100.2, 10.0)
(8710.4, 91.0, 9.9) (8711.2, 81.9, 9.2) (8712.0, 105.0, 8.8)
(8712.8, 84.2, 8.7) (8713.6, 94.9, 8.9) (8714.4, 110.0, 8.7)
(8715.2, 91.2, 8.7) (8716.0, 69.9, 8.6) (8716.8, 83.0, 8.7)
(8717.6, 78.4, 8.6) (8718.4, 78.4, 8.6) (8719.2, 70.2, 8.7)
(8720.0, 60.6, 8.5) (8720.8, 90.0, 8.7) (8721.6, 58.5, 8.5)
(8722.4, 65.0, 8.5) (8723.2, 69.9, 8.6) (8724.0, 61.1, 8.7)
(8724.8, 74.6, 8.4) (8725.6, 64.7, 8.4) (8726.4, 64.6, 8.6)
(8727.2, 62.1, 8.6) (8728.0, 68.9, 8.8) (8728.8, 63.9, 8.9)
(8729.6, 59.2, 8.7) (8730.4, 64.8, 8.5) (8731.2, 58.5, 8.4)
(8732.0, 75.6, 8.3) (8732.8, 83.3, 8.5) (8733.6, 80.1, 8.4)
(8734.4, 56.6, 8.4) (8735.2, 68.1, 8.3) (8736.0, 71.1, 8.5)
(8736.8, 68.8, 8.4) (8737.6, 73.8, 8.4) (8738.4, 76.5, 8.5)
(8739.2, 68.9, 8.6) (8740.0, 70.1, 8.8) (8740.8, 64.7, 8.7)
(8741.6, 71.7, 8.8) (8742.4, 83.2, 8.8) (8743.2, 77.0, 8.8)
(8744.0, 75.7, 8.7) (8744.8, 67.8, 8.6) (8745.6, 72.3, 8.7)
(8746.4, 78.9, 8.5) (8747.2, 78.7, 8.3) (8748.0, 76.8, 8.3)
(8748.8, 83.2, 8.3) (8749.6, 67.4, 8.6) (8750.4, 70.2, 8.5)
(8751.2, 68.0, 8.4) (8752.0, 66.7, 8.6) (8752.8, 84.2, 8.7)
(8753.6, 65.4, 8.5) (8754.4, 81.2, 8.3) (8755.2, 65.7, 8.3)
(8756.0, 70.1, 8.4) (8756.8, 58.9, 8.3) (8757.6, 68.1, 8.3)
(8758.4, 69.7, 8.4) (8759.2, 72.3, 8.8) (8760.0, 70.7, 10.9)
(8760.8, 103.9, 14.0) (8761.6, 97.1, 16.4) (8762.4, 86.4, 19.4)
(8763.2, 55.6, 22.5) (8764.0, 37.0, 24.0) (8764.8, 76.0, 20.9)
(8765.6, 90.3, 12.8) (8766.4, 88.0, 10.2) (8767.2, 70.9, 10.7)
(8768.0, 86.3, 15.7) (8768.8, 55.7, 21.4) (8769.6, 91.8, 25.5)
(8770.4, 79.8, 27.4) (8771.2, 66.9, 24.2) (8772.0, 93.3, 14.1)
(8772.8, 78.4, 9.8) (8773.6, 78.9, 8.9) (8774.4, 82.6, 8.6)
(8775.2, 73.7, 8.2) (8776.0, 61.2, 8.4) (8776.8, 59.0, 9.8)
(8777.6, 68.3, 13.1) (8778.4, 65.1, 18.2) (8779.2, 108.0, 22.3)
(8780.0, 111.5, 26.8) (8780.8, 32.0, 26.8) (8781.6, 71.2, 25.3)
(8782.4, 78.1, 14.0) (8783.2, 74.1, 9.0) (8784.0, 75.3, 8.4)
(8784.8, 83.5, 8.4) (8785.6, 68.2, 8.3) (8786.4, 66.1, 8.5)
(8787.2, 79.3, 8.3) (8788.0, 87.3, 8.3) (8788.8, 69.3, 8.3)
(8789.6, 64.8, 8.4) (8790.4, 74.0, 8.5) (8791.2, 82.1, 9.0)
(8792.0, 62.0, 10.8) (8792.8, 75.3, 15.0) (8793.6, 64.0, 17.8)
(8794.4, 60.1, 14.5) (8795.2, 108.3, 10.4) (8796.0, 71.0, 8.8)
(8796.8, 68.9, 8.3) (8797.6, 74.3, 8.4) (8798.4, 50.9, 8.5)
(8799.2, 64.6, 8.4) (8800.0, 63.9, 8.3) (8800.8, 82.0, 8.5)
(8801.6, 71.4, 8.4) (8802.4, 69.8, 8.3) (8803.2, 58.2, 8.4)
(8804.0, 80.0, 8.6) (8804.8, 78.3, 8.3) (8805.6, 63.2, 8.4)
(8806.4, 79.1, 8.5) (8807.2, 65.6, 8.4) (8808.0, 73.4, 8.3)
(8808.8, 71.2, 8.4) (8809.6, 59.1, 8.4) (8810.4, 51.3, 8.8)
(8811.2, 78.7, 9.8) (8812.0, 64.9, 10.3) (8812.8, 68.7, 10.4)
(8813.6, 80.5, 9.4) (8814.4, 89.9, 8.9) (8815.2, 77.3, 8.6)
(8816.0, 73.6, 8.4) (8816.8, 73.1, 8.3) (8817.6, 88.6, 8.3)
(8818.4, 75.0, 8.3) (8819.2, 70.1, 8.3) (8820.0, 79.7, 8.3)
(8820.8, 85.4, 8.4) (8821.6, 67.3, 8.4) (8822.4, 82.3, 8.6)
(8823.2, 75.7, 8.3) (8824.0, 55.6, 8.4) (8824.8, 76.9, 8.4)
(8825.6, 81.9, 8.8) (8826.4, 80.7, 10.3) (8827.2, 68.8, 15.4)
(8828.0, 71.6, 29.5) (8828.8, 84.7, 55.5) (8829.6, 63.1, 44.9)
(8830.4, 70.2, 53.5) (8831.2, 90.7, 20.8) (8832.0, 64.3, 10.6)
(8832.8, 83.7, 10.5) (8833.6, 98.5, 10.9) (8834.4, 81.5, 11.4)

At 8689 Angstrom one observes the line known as [S II]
